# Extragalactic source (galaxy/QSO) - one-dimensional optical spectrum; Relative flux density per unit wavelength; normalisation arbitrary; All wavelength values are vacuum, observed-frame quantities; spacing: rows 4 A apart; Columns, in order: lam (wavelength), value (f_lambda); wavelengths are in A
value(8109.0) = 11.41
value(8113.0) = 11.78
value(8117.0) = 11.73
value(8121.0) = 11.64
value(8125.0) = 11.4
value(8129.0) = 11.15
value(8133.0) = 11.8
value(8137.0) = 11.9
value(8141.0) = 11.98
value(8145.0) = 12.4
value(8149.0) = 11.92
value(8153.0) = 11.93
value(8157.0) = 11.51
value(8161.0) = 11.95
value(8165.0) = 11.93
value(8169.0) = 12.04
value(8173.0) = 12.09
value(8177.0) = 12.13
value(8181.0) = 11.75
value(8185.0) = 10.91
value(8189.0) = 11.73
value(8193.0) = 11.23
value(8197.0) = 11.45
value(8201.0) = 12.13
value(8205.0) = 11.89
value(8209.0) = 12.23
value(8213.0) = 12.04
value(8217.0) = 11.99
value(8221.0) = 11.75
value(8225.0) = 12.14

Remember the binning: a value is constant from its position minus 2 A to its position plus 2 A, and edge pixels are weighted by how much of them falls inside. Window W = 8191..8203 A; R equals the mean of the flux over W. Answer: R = 11.6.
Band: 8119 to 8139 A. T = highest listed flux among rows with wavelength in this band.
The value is 11.9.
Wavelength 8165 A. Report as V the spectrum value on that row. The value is 11.93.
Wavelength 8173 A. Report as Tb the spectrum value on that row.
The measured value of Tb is 12.09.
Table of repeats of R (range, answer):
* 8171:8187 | 11.7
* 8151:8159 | 11.7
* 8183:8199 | 11.3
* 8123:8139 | 11.6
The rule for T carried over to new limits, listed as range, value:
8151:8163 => 11.95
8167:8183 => 12.13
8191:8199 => 11.45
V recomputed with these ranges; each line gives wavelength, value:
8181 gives 11.75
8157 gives 11.51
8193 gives 11.23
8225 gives 12.14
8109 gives 11.41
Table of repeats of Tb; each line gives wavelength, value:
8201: 12.13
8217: 11.99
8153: 11.93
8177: 12.13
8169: 12.04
